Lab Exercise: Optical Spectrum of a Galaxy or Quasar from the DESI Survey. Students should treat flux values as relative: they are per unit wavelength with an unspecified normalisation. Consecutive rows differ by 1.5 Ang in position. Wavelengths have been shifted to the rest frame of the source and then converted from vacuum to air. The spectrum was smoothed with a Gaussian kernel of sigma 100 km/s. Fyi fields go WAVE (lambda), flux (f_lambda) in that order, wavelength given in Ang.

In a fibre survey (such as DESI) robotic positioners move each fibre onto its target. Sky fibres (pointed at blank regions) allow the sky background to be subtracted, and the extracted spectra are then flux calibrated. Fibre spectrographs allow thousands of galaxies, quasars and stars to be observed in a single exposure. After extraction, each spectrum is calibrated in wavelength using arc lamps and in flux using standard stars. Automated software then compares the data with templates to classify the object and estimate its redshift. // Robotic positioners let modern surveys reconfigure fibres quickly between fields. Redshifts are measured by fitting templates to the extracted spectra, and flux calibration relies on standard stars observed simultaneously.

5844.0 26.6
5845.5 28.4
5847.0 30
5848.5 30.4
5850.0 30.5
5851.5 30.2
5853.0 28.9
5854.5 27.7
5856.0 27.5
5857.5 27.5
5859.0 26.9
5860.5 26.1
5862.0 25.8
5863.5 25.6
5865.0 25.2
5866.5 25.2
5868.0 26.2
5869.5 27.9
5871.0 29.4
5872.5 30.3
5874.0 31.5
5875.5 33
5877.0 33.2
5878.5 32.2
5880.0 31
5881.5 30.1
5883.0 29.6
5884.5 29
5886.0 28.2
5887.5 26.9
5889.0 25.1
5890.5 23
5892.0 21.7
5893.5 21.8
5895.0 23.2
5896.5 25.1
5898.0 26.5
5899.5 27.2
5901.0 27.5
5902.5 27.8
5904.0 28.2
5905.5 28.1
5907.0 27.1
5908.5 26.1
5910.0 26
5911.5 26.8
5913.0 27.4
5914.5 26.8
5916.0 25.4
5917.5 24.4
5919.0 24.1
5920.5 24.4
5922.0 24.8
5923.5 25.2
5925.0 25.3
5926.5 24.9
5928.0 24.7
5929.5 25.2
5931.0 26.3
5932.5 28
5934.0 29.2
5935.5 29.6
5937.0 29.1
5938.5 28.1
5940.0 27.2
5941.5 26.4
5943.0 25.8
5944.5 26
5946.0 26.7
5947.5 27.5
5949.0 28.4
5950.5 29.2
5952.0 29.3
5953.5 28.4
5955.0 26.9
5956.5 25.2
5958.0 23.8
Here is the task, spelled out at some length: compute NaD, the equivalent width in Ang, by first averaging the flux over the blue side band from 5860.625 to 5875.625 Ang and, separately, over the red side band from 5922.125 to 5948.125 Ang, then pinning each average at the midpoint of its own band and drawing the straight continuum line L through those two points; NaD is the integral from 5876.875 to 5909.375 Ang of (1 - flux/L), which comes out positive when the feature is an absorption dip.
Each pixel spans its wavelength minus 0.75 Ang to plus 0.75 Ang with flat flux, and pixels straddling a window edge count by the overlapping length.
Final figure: 0.3 Ang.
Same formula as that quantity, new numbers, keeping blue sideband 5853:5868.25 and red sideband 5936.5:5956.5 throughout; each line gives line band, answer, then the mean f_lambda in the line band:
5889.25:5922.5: 1.8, 25.6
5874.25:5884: -1.7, 31.5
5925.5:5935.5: 0.3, 26.6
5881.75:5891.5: -0.1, 27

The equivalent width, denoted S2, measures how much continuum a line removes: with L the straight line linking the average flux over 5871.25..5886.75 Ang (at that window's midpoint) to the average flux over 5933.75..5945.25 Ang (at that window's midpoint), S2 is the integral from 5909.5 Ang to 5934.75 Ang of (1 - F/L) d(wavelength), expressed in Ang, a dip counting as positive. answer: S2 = 2.38 Ang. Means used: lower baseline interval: 30.8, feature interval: 25.8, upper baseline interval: 27.6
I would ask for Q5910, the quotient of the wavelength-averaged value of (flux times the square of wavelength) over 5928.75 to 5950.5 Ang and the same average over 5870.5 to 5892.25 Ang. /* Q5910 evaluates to 0.96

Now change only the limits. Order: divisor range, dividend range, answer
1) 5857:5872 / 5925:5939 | 1.04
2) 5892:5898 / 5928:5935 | 1.16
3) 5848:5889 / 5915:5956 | 0.95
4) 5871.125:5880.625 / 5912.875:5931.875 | 0.81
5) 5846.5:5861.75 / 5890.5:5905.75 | 0.91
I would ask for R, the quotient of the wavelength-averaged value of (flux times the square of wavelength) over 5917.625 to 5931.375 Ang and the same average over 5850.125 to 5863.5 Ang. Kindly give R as 0.9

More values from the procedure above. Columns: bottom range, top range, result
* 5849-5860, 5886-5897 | 0.86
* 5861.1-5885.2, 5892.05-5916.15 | 0.91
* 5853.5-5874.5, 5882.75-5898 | 0.93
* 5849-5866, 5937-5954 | 1.04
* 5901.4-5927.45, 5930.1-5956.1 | 1.07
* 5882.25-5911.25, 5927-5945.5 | 1.05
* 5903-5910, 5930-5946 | 1.02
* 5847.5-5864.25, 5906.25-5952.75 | 0.98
